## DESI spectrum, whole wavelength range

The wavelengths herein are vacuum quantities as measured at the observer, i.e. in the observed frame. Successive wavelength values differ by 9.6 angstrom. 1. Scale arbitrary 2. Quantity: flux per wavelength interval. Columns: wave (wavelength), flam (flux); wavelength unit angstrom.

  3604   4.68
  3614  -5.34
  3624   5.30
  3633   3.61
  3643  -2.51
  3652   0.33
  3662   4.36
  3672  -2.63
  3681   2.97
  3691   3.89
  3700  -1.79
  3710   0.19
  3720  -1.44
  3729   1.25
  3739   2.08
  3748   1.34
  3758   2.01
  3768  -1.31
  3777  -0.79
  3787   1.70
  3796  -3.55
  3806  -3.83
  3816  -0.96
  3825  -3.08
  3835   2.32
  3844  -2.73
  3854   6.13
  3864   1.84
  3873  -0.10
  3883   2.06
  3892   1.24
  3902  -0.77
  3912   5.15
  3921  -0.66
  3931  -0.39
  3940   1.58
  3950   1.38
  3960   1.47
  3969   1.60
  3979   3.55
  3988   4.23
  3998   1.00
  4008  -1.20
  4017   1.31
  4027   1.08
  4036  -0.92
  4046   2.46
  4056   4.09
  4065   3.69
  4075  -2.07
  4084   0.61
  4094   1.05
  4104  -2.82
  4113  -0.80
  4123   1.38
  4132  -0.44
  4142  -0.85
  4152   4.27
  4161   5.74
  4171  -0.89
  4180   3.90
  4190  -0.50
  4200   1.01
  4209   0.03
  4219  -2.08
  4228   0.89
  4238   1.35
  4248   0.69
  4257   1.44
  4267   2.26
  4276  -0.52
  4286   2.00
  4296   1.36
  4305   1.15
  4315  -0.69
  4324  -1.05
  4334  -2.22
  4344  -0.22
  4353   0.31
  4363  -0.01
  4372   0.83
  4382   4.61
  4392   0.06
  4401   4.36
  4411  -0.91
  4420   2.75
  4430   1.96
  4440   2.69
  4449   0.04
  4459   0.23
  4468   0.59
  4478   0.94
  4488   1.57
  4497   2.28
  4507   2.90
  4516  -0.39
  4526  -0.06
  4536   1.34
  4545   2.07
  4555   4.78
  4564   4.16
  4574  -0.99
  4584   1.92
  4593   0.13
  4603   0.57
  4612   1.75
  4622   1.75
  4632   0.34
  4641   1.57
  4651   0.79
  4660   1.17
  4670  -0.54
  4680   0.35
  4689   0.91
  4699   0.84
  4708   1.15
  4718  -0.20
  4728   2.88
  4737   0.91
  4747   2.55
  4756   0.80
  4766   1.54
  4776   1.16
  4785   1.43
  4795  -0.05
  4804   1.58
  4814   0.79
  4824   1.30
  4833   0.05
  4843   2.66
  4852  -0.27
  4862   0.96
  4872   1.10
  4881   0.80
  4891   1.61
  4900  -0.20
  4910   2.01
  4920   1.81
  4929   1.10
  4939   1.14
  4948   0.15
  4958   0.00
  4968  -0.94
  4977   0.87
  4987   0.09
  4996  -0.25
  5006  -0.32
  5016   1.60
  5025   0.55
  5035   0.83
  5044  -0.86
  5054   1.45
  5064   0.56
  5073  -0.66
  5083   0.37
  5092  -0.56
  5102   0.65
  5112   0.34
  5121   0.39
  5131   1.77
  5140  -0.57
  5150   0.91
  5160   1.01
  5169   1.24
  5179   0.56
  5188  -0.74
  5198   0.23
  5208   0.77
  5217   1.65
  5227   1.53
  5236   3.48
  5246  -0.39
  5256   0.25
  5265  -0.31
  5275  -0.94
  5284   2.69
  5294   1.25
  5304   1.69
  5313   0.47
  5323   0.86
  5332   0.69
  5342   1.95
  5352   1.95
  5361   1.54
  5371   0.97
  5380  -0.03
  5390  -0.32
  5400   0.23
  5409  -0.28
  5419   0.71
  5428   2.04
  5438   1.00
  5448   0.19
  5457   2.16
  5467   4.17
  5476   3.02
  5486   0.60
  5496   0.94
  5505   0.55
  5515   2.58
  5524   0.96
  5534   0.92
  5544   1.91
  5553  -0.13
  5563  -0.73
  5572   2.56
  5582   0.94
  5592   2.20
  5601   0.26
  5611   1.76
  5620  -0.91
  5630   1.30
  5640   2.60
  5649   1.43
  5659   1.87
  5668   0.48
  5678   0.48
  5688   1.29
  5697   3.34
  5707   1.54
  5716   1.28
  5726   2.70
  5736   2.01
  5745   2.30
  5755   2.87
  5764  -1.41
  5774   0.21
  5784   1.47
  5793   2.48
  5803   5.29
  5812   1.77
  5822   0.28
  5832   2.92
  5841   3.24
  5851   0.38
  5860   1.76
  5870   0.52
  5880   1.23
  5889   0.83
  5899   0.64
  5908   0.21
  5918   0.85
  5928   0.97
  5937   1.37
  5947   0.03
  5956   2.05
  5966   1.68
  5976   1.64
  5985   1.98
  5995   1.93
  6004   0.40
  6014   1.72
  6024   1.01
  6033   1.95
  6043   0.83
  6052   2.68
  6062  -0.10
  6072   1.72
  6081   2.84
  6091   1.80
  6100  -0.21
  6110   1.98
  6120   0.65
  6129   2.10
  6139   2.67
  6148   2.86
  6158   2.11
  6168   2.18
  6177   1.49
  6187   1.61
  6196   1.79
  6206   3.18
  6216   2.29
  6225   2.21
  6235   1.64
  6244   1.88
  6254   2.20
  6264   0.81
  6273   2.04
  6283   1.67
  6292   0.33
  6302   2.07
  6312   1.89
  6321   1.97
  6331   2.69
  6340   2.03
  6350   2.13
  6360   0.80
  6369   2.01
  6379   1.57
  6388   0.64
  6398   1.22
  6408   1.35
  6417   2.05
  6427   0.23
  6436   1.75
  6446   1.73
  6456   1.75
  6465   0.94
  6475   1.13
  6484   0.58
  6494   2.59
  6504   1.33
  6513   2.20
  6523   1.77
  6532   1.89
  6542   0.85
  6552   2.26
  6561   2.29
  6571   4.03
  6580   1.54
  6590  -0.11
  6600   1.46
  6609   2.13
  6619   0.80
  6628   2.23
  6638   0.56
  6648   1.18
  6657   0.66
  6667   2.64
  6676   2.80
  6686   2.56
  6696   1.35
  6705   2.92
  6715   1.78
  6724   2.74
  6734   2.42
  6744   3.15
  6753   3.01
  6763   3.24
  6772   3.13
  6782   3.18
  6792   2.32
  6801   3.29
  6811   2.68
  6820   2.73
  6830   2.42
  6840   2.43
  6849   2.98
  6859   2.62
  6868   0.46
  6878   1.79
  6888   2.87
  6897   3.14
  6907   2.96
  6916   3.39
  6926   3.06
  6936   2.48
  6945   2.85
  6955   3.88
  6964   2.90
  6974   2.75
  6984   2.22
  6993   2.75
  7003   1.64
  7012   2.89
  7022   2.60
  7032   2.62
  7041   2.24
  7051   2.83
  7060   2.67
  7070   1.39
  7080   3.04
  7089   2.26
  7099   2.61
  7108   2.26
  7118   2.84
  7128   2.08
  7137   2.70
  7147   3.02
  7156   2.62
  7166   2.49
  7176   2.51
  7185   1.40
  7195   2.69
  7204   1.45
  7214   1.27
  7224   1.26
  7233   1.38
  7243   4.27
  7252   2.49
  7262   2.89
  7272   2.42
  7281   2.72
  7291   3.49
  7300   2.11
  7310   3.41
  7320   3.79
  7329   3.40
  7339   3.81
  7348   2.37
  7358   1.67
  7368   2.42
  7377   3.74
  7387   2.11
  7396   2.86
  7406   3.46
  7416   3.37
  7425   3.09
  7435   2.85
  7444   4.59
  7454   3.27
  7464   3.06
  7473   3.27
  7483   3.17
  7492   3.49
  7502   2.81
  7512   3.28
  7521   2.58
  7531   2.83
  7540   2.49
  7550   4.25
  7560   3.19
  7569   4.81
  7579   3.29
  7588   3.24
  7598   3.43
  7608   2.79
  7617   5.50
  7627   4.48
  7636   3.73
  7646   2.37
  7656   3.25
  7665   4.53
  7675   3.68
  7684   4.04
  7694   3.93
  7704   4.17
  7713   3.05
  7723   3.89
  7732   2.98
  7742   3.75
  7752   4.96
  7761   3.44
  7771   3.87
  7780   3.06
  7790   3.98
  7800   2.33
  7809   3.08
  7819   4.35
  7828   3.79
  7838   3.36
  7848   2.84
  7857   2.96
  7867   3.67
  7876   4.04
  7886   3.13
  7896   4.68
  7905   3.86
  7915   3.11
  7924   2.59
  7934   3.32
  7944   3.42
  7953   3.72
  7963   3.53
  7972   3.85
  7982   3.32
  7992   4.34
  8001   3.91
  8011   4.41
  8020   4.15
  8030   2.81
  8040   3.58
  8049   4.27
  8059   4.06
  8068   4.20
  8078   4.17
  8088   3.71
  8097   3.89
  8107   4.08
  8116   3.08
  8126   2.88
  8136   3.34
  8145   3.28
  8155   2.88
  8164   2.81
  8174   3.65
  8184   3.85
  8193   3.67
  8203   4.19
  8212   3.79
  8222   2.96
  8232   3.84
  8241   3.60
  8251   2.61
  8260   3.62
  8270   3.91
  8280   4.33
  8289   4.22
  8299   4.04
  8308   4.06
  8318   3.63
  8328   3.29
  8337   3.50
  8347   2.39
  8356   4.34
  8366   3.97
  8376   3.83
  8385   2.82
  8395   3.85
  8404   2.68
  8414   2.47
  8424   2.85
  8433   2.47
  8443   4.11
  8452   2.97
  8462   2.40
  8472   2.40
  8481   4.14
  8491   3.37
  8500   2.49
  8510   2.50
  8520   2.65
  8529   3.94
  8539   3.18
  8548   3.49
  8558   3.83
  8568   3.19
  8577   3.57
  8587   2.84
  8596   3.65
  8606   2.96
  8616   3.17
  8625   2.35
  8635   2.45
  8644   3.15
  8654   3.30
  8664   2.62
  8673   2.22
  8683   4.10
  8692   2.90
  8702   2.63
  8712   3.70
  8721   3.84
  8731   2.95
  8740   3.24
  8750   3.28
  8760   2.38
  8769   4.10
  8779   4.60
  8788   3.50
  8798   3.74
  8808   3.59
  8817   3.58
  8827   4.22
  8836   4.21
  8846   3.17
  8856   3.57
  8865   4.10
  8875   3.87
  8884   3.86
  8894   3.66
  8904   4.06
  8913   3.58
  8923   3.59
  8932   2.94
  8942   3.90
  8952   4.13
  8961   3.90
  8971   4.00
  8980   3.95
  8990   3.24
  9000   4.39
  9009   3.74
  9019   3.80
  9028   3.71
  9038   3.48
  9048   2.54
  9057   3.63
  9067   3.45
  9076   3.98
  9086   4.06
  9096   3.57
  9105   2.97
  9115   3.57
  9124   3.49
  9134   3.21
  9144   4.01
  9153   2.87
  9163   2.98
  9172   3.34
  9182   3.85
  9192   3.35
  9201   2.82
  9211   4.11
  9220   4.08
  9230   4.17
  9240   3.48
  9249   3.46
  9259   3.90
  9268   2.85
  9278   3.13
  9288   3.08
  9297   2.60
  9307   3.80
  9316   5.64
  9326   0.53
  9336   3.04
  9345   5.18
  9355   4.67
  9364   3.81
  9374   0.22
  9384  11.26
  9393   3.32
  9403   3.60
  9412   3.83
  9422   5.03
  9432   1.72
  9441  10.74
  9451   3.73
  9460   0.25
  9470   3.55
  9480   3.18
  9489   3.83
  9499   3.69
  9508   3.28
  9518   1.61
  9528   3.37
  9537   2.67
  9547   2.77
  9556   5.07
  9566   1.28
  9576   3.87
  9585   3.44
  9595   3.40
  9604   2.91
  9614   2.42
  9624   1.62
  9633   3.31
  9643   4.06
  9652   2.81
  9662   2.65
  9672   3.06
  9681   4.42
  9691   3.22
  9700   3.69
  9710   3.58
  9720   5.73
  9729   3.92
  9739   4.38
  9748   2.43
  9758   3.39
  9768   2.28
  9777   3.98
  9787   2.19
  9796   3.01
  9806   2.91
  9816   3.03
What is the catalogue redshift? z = 0.676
